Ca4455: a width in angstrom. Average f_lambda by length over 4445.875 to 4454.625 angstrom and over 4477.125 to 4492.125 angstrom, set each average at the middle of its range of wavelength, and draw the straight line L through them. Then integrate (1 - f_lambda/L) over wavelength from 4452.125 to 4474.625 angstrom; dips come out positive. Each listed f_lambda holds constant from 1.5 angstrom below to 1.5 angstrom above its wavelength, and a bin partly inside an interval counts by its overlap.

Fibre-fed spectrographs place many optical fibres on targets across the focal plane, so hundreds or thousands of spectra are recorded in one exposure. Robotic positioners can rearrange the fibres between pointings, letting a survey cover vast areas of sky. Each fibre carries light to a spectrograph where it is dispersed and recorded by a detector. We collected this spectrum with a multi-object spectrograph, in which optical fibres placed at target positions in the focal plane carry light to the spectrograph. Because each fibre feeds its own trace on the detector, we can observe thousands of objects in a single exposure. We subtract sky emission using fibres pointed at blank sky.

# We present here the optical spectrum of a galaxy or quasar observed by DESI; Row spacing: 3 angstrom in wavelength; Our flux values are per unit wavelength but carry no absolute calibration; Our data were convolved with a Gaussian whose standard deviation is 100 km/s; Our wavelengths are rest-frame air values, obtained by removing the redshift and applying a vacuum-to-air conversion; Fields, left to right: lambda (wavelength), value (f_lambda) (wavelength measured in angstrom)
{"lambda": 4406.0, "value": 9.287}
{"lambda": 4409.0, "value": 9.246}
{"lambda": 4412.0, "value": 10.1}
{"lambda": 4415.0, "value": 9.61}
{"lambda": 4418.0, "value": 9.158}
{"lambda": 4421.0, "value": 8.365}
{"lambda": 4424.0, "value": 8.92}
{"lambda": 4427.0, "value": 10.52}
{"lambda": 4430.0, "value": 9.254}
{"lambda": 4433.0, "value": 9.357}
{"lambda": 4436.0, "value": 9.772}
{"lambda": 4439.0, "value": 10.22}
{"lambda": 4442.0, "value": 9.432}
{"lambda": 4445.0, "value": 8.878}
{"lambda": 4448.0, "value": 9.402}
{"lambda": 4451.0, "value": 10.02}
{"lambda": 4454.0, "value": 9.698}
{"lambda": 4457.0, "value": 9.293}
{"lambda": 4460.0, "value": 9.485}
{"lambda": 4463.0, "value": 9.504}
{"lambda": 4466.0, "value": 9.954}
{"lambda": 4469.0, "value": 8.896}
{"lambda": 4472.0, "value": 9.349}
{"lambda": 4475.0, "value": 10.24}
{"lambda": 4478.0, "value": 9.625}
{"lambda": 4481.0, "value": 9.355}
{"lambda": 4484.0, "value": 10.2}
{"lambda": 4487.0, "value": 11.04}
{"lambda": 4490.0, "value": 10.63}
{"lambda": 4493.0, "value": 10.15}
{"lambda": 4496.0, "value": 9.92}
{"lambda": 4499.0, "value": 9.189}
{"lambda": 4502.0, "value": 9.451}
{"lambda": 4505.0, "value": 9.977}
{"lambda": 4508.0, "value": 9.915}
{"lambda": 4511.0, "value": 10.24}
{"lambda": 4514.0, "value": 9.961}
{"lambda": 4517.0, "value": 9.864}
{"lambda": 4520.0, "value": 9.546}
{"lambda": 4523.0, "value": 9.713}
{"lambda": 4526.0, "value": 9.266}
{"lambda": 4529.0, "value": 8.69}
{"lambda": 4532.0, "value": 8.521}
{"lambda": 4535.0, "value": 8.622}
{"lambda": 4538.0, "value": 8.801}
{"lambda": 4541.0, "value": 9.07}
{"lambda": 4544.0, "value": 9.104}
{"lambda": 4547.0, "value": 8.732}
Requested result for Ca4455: 0.8 angstrom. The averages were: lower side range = 9.65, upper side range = 10.2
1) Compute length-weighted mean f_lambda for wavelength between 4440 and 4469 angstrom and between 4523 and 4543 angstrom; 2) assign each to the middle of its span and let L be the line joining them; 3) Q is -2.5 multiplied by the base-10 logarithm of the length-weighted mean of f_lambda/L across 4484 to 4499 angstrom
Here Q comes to -0.12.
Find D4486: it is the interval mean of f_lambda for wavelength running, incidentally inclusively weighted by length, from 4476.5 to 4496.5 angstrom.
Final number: 10.1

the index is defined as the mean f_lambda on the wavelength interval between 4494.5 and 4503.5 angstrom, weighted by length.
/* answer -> 9.52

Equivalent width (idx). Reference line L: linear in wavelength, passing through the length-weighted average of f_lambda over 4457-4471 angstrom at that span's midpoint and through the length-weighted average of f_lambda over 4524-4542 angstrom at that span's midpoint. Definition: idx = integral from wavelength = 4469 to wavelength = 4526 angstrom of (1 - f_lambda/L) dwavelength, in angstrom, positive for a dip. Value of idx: -4.5 angstrom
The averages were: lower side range 9.44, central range 9.87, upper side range 8.85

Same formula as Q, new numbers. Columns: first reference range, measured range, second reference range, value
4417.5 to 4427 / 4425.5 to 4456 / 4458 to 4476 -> -0.05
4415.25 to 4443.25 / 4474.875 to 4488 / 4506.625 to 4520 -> -0.03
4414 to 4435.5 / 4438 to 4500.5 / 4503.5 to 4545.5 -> -0.04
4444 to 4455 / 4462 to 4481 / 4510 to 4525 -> 0.00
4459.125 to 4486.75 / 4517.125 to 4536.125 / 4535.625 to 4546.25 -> 0.00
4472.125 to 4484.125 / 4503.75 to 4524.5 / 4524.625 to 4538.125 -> -0.09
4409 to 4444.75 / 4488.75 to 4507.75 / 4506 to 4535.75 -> -0.05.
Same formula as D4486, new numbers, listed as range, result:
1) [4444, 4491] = 9.72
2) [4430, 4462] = 9.54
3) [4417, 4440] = 9.44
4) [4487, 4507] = 9.97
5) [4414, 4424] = 9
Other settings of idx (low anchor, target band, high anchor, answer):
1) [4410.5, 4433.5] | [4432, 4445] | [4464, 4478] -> -0.2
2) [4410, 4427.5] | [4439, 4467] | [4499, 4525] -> -0.1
